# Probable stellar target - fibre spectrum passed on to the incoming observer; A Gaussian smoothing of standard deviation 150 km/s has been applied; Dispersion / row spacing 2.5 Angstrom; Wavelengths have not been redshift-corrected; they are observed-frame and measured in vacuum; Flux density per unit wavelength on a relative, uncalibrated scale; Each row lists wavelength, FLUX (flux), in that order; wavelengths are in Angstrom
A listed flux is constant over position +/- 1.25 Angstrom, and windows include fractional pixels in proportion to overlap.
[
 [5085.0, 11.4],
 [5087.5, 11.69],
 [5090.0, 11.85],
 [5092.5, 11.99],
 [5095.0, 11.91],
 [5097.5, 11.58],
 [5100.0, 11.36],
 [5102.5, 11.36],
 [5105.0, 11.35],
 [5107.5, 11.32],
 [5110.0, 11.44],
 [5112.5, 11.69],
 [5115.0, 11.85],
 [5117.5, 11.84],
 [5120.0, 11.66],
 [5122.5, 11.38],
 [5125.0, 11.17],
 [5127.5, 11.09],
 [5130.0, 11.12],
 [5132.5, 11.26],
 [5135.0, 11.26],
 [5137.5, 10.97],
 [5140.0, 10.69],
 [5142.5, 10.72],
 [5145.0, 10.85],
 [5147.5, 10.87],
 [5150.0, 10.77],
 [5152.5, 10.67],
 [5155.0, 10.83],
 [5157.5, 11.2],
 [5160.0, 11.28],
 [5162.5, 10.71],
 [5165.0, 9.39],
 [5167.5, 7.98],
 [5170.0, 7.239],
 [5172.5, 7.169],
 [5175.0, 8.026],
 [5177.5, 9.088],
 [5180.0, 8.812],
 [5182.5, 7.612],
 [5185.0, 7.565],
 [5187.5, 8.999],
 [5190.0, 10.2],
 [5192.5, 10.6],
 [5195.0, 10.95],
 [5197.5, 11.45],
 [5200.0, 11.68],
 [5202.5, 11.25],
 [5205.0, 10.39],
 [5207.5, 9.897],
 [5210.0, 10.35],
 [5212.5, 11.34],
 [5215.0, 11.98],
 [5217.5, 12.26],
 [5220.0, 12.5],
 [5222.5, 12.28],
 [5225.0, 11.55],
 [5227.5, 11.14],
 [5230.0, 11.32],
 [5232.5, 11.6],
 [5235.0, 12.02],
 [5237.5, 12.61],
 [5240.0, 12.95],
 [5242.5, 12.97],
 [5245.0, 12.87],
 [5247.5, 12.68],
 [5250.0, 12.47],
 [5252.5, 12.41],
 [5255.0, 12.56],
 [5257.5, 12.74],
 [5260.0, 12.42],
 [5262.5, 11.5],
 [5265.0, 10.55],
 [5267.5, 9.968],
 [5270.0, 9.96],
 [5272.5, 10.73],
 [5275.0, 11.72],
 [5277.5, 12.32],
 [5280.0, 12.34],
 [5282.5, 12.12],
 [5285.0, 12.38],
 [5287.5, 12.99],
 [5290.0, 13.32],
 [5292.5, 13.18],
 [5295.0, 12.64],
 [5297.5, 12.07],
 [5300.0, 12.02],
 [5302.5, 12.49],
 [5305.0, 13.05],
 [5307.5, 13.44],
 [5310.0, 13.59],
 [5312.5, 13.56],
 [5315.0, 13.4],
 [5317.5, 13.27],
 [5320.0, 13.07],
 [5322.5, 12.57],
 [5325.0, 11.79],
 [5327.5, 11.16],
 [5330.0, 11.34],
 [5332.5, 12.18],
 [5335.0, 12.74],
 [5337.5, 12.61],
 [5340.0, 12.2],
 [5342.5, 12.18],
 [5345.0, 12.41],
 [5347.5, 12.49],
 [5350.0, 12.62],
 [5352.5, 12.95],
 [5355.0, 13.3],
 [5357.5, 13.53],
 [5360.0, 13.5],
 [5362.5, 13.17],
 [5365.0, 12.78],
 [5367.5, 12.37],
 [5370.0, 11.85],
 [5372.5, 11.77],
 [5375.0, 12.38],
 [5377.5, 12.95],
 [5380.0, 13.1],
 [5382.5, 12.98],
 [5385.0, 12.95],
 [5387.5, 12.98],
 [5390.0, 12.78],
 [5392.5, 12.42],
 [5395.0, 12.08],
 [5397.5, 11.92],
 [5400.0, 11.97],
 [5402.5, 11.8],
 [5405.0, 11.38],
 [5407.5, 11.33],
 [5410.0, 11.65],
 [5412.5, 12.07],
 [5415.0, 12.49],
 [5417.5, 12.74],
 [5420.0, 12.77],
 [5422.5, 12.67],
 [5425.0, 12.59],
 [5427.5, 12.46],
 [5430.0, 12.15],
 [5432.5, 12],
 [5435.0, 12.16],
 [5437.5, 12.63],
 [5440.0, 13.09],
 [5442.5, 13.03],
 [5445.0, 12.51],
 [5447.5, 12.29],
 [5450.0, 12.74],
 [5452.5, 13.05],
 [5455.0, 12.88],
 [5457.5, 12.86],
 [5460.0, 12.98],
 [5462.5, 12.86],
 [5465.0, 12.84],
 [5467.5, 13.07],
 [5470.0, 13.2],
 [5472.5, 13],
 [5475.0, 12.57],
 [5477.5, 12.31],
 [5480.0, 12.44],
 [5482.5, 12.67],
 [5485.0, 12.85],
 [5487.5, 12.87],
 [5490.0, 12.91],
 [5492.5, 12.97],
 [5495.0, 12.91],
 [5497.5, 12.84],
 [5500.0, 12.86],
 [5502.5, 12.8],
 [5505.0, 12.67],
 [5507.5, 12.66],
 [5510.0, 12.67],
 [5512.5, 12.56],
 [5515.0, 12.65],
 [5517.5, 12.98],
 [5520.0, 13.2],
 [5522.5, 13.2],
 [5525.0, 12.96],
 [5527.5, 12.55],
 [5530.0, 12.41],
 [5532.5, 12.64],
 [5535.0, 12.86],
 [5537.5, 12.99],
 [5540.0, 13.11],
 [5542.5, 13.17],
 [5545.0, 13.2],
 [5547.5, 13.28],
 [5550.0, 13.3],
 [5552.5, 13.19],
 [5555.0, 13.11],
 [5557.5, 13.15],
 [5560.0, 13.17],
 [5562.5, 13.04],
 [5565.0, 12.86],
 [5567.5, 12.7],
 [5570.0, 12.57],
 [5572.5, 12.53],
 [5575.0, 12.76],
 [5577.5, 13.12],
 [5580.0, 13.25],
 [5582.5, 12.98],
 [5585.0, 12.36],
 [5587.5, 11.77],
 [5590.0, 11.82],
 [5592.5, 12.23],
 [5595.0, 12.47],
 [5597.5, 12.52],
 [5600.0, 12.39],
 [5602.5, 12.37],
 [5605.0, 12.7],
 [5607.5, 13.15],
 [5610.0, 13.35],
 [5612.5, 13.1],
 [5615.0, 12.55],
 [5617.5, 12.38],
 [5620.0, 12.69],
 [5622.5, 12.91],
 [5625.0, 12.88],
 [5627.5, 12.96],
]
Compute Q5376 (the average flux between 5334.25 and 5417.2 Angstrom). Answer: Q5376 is 12.5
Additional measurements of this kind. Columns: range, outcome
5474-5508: 12.7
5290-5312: 12.9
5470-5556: 12.9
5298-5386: 12.7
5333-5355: 12.6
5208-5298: 12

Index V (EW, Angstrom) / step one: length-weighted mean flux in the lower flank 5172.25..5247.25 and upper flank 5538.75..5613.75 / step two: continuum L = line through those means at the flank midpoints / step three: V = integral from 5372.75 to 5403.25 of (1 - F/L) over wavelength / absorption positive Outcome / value -1.8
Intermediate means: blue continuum 10.9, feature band 12.5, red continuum 12.8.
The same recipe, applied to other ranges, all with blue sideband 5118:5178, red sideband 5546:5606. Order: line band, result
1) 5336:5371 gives -3.7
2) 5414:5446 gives -1.7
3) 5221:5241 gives -2.1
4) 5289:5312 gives -3.5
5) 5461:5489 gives -1.4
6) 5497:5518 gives -0.6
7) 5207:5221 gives -1.0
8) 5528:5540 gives -0.2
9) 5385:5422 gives -1.4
